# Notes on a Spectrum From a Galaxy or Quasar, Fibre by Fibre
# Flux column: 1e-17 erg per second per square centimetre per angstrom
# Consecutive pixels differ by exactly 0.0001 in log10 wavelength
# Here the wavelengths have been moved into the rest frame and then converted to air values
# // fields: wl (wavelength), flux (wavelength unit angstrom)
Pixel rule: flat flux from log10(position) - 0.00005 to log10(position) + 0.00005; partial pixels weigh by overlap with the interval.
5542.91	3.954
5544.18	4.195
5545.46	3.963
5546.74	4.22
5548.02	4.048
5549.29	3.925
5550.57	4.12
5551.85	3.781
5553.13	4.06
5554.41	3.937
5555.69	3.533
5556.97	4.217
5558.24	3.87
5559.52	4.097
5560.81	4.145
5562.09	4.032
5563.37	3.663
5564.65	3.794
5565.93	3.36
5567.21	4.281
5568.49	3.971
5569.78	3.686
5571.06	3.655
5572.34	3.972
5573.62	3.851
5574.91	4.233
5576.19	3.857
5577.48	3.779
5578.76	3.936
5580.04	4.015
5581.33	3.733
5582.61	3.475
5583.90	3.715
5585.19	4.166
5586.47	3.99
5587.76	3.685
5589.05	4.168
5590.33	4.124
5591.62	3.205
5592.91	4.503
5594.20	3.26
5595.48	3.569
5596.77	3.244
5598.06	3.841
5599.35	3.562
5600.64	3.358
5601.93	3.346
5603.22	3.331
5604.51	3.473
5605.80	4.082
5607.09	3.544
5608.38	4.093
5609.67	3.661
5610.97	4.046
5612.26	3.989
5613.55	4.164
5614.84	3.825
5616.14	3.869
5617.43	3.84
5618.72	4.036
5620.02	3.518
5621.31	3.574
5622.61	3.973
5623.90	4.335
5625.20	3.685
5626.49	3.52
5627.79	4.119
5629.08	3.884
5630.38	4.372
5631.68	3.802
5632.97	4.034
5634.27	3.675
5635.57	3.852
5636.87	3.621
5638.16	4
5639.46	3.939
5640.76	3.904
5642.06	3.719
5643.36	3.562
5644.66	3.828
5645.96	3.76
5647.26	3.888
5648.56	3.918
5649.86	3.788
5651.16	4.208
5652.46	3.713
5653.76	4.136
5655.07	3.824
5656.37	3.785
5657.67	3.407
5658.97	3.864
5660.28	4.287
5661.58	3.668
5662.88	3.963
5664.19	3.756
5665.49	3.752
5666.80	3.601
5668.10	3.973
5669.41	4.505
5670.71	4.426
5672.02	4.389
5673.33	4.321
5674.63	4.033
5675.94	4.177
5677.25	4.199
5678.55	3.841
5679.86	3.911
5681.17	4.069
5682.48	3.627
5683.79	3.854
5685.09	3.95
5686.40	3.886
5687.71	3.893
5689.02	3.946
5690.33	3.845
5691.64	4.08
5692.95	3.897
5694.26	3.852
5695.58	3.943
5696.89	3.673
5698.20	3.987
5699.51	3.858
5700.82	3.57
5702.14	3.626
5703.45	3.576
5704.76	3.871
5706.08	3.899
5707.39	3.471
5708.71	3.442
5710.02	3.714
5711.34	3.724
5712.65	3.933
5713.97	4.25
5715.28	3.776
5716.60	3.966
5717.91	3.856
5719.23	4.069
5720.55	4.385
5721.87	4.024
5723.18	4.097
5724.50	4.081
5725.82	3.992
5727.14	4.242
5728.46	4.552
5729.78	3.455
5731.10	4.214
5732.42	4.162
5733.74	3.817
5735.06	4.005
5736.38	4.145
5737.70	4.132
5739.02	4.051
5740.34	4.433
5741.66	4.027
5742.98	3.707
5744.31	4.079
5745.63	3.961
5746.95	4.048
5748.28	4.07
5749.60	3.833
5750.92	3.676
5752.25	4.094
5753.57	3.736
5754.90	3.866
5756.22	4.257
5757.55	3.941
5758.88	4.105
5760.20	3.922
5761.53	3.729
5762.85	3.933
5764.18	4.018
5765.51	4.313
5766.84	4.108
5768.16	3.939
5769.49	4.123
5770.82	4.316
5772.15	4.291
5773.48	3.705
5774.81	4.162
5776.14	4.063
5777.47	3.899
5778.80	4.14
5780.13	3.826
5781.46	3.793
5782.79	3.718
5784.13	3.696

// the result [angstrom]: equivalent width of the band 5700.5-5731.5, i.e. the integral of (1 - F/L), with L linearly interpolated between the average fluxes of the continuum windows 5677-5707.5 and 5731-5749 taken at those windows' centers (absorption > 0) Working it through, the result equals 0.35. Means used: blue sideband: 3.85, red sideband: 4.06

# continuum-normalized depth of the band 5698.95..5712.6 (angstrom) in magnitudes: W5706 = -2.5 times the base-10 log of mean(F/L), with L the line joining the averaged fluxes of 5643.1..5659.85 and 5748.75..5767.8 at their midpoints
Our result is 0.06 mag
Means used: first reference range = 3.83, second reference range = 3.97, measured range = 3.68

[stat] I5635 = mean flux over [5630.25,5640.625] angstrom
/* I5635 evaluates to 3.89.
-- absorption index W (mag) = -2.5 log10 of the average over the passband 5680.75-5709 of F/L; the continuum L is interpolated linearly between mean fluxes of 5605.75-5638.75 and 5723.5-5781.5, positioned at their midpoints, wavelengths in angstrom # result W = 0.04 mag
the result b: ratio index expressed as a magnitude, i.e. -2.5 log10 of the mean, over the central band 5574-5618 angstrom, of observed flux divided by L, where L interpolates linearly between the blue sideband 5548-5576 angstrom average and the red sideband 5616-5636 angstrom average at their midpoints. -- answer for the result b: 0.03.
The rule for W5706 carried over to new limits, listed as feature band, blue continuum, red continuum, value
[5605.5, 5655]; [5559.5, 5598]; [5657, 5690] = 0.008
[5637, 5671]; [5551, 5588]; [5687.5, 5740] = 0.008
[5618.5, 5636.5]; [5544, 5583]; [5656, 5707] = 0.011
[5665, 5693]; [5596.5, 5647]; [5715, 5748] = -0.022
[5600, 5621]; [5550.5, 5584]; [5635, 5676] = 0.040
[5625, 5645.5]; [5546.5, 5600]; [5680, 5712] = -0.004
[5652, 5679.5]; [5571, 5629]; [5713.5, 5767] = -0.021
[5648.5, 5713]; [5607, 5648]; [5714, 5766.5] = 0.013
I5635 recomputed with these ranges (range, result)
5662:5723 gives 3.92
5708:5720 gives 3.86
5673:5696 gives 3.96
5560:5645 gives 3.82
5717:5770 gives 4.03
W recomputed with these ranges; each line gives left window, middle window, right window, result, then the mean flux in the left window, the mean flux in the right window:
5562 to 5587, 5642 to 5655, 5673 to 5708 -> 0.00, 3.85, 3.88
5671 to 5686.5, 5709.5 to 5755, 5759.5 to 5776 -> 0.01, 4.04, 4.05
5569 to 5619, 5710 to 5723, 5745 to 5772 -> -0.01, 3.79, 4.01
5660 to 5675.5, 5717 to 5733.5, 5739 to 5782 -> -0.02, 4.05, 4.01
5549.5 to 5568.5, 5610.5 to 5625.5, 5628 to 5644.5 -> -0.01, 3.92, 3.87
